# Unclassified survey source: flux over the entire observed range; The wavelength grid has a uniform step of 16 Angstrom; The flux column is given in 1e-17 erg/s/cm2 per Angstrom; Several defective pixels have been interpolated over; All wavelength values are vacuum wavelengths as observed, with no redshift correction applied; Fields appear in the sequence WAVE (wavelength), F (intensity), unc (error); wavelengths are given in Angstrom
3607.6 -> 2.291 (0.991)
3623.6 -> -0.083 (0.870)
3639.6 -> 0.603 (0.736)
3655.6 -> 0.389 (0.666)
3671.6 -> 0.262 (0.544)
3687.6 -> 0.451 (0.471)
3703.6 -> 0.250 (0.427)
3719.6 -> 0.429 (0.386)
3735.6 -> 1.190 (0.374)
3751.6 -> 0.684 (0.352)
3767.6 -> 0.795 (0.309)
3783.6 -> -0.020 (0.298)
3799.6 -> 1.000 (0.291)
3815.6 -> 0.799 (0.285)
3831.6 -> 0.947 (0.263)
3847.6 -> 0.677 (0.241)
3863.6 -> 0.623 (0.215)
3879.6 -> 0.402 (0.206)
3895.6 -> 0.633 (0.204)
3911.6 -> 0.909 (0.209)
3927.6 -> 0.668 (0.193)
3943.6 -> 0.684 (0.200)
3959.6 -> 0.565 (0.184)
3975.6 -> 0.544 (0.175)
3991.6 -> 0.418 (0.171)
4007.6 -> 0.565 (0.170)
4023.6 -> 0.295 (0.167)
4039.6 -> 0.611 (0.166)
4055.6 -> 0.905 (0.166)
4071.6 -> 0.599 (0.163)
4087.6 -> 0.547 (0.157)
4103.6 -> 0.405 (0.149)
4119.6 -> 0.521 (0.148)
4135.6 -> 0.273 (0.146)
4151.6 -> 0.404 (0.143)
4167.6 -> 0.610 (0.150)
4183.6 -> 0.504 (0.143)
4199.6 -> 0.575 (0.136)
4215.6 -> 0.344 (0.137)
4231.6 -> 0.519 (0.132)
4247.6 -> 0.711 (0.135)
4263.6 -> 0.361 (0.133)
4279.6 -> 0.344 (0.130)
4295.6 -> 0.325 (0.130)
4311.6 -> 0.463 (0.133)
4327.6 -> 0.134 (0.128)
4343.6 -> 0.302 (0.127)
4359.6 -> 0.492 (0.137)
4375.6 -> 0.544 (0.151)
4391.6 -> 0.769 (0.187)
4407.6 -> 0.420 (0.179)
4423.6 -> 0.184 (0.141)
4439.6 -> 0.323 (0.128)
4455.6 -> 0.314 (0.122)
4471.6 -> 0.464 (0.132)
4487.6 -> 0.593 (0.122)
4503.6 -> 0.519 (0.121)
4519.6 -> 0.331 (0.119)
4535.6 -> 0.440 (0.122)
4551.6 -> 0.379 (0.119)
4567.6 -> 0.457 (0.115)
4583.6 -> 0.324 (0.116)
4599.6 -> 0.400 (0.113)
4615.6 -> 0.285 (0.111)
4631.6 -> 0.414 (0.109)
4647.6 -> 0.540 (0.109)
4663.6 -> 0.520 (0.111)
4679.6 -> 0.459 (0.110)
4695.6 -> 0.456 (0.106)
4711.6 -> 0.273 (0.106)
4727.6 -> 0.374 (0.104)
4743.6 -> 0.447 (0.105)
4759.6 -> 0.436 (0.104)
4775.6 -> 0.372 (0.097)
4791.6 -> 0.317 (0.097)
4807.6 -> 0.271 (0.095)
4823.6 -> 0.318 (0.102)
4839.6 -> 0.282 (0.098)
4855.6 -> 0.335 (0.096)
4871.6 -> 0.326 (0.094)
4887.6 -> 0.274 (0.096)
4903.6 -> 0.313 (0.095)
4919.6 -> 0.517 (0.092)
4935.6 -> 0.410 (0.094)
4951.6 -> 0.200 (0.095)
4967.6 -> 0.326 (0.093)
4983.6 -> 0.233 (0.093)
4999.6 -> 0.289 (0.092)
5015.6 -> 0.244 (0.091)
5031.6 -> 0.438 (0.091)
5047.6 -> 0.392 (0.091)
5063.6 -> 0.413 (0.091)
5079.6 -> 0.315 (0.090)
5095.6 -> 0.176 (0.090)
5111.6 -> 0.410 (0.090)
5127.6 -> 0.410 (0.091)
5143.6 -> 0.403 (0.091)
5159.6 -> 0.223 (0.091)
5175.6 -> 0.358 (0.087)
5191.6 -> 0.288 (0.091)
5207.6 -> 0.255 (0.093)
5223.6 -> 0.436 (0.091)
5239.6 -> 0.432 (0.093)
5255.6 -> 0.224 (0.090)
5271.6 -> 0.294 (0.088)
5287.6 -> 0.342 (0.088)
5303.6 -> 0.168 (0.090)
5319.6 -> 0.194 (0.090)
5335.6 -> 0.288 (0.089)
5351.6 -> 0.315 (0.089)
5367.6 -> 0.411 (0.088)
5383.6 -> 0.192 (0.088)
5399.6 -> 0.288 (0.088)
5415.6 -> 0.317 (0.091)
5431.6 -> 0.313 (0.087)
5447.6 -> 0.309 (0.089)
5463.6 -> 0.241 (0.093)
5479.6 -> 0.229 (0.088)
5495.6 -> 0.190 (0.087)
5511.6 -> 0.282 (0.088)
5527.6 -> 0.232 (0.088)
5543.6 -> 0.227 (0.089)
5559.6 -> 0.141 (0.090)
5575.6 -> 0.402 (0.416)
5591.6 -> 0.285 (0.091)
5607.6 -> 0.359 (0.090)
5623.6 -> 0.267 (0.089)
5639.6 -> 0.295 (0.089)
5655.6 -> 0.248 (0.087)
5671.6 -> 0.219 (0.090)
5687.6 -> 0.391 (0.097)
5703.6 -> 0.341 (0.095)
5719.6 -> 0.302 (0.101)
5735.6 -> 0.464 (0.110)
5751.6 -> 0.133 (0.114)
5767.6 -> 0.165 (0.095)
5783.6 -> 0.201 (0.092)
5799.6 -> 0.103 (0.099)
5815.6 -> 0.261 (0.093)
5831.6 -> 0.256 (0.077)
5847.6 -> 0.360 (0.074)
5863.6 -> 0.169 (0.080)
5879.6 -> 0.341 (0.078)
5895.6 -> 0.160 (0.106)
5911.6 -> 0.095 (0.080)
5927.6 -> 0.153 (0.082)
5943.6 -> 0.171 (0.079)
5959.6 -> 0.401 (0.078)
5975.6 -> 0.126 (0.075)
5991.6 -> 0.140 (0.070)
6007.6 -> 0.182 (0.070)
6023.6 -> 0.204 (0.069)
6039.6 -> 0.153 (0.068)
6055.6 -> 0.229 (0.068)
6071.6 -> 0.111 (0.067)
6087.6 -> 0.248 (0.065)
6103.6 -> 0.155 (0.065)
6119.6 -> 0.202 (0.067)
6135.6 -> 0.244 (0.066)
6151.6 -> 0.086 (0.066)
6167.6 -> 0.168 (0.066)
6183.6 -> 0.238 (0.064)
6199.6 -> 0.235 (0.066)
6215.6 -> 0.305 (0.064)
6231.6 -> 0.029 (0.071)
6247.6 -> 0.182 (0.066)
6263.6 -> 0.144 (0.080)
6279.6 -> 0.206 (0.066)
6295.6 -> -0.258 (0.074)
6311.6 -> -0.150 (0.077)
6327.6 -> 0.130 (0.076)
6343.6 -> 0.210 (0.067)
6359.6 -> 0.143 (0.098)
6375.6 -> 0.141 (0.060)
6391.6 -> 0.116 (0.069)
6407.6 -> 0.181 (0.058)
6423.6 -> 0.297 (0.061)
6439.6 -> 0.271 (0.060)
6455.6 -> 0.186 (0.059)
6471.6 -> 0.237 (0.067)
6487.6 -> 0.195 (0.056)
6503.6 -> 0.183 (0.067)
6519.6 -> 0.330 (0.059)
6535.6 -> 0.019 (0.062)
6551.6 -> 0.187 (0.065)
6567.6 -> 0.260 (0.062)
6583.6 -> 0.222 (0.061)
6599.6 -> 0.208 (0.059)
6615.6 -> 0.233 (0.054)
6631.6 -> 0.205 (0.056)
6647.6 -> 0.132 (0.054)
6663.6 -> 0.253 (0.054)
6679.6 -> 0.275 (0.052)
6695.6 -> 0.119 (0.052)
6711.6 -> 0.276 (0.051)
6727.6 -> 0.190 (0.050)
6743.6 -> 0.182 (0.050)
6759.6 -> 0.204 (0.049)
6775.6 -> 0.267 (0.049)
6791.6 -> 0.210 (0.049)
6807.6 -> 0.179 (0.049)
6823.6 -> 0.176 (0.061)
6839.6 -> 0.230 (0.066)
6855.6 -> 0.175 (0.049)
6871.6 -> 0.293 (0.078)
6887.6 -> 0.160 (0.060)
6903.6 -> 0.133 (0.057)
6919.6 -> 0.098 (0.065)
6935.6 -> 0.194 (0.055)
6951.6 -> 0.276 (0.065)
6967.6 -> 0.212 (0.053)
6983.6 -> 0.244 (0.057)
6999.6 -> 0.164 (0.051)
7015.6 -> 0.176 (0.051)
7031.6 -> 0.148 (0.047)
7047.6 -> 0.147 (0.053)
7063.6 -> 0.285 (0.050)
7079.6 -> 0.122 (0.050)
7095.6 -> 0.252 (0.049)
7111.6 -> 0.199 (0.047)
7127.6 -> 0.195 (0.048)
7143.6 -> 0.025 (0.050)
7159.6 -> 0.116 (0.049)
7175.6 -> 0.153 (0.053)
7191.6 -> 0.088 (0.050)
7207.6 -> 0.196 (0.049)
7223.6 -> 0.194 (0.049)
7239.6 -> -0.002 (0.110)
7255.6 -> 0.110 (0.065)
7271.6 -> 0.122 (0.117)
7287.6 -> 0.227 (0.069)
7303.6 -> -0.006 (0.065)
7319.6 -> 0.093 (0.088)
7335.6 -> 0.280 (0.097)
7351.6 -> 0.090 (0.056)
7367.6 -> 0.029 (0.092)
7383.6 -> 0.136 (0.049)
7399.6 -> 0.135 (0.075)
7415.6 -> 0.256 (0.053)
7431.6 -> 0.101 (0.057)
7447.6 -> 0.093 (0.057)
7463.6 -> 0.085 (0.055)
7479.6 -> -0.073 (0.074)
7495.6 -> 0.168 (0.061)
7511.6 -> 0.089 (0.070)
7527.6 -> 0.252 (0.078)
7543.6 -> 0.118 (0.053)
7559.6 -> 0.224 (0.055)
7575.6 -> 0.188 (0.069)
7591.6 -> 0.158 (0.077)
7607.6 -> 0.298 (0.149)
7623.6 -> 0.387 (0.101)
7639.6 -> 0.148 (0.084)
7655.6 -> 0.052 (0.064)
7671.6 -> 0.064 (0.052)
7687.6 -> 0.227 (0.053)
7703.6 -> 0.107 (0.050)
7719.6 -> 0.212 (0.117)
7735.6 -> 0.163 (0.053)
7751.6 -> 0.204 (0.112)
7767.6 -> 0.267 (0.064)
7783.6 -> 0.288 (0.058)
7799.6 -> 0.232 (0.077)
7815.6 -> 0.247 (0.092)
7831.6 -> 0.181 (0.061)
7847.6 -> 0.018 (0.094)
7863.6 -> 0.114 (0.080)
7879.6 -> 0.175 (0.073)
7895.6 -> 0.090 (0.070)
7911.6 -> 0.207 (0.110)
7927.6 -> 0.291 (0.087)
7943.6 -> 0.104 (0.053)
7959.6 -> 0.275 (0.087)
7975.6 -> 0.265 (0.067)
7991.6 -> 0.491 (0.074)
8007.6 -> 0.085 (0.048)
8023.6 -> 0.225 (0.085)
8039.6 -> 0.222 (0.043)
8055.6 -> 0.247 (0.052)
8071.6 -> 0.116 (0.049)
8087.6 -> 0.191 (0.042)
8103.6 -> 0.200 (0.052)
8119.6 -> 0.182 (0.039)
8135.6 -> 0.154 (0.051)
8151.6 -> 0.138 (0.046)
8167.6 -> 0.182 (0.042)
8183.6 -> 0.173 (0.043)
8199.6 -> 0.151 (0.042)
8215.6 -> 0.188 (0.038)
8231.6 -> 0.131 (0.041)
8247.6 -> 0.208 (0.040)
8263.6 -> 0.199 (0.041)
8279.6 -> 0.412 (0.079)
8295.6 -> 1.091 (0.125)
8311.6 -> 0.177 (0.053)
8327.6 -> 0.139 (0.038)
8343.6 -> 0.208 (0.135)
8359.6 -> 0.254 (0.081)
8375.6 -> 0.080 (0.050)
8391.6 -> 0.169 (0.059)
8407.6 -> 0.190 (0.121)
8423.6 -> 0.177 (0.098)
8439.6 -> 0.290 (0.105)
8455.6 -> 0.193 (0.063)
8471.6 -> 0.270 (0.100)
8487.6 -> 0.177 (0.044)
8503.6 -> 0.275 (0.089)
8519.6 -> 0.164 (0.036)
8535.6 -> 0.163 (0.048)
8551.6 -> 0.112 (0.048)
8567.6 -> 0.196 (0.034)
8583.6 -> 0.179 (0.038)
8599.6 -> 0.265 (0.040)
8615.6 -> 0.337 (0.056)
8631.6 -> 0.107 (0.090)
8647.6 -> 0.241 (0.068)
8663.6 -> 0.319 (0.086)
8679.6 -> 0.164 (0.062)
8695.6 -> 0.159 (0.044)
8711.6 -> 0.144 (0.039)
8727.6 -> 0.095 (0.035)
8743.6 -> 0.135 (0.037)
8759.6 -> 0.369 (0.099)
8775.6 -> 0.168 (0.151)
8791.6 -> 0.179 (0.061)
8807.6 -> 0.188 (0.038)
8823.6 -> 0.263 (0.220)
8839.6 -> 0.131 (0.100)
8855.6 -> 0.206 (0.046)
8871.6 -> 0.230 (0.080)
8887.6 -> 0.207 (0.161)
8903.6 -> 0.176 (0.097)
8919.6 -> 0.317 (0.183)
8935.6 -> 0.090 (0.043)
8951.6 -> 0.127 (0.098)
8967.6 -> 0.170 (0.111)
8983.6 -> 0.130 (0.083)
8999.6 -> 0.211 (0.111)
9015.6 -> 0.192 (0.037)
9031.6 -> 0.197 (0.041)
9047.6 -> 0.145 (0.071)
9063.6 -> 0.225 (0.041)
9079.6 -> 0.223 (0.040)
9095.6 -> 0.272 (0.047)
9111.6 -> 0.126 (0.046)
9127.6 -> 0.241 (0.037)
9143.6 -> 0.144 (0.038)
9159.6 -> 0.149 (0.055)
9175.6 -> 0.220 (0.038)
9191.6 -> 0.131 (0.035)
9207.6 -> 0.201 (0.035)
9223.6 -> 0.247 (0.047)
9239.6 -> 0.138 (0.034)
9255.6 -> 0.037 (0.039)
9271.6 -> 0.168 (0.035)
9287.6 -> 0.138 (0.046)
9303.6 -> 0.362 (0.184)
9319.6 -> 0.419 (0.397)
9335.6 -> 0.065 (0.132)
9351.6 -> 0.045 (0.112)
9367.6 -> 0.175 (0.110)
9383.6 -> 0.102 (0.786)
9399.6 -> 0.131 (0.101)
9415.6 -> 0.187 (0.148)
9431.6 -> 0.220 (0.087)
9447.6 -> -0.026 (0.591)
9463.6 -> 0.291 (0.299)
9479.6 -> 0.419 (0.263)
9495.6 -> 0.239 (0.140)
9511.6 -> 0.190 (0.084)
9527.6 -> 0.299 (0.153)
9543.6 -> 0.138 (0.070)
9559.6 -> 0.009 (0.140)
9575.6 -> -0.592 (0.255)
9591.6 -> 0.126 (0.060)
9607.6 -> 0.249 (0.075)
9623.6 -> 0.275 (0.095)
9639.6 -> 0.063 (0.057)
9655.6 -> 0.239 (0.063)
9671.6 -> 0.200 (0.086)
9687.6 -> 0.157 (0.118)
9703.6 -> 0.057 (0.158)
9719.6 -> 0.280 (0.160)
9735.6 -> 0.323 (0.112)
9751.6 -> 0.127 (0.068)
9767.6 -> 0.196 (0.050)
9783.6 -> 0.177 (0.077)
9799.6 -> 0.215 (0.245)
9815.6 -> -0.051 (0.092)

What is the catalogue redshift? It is 1.22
